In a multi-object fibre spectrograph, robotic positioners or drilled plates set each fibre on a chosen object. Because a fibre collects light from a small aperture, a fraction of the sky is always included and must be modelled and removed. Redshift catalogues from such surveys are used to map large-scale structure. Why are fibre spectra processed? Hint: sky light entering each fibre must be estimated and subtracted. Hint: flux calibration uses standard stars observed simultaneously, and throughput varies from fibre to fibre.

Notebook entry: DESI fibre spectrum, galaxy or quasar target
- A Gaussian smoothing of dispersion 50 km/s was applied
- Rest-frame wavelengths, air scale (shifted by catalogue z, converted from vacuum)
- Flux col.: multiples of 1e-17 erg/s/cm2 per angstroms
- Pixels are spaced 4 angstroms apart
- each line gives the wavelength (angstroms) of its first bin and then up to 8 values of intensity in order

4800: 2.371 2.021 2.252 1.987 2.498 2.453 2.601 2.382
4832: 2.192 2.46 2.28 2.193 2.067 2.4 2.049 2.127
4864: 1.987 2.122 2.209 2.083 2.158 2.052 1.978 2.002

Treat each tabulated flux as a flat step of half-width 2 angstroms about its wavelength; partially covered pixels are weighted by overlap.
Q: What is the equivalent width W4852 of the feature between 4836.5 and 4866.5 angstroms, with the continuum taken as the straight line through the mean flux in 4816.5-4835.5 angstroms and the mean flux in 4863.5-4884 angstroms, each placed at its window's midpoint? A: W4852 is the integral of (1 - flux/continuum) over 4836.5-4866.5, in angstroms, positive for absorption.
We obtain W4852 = 1.1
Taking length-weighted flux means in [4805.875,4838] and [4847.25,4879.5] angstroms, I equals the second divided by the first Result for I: 0.91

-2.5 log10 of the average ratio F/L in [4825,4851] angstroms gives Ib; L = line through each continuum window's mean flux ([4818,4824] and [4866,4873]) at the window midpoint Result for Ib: 0.05 mag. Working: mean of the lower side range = 2.5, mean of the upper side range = 2.16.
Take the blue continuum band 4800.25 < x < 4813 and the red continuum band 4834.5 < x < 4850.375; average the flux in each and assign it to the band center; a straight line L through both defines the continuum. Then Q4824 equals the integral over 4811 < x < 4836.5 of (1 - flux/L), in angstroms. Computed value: -2.2 angstroms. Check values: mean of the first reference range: 2.13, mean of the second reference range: 2.25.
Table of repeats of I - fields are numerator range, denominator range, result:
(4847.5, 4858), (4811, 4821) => 0.94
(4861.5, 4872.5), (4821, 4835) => 0.87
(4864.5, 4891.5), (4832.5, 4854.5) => 0.92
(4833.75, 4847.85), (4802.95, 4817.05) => 1.04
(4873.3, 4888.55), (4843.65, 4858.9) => 0.96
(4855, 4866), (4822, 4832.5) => 0.85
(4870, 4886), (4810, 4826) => 0.89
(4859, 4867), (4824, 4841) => 0.87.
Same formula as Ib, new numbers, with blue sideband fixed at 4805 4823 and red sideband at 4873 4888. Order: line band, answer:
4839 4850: 0.016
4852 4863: 0.014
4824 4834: -0.046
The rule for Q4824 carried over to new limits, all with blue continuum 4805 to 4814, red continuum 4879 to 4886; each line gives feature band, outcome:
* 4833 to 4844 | -1.1 angstroms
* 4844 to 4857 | -0.5 angstroms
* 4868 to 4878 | -0.2 angstroms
